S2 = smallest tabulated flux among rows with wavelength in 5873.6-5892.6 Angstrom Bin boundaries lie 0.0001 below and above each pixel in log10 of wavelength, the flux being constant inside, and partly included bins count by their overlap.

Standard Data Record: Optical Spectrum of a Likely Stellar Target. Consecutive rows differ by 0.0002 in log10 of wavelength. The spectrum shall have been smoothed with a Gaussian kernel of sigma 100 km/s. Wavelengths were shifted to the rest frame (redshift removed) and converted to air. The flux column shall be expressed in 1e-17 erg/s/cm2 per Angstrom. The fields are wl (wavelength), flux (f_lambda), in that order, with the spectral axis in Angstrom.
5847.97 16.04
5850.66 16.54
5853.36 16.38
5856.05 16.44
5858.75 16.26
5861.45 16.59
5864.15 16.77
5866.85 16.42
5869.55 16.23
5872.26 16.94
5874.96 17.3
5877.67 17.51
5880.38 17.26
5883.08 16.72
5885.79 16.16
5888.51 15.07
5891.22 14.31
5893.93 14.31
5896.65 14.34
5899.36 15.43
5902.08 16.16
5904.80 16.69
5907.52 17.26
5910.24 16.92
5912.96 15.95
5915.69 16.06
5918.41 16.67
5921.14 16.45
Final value 14.31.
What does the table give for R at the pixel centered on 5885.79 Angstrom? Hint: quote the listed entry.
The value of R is 16.16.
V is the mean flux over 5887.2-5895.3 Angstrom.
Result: 14.6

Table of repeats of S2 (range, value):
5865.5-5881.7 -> 16.23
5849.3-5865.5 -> 16.26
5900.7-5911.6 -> 16.16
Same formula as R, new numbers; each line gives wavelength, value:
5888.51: 15.07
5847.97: 16.04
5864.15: 16.77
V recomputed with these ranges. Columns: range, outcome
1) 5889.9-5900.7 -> 14.6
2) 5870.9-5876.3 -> 17.1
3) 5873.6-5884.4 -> 17.2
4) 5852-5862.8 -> 16.4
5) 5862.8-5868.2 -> 16.6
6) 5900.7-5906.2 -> 16.4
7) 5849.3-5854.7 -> 16.5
